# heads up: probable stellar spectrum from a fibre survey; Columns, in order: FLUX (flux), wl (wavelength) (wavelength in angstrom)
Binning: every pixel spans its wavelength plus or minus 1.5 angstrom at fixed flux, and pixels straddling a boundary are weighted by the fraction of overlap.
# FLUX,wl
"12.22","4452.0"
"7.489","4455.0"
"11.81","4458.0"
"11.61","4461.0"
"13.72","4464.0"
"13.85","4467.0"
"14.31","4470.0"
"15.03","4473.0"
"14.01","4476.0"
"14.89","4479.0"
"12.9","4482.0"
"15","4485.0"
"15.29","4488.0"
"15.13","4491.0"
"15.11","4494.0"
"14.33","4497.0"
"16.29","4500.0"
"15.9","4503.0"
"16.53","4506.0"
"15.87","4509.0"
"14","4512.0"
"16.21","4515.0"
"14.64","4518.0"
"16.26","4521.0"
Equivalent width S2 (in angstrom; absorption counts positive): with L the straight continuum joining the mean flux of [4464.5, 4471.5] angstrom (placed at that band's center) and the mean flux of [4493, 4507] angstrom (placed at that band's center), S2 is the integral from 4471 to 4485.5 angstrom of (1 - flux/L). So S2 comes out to 0.2 angstrom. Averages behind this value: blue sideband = 14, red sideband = 15.6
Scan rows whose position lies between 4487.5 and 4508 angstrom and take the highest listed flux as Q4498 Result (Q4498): 16.53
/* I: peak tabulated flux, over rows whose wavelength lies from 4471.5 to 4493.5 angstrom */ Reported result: 15.29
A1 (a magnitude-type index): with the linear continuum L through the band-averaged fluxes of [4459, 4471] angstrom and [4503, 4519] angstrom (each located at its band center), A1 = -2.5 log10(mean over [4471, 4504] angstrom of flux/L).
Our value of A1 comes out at -0.04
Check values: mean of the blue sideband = 13.3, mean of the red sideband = 15.5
